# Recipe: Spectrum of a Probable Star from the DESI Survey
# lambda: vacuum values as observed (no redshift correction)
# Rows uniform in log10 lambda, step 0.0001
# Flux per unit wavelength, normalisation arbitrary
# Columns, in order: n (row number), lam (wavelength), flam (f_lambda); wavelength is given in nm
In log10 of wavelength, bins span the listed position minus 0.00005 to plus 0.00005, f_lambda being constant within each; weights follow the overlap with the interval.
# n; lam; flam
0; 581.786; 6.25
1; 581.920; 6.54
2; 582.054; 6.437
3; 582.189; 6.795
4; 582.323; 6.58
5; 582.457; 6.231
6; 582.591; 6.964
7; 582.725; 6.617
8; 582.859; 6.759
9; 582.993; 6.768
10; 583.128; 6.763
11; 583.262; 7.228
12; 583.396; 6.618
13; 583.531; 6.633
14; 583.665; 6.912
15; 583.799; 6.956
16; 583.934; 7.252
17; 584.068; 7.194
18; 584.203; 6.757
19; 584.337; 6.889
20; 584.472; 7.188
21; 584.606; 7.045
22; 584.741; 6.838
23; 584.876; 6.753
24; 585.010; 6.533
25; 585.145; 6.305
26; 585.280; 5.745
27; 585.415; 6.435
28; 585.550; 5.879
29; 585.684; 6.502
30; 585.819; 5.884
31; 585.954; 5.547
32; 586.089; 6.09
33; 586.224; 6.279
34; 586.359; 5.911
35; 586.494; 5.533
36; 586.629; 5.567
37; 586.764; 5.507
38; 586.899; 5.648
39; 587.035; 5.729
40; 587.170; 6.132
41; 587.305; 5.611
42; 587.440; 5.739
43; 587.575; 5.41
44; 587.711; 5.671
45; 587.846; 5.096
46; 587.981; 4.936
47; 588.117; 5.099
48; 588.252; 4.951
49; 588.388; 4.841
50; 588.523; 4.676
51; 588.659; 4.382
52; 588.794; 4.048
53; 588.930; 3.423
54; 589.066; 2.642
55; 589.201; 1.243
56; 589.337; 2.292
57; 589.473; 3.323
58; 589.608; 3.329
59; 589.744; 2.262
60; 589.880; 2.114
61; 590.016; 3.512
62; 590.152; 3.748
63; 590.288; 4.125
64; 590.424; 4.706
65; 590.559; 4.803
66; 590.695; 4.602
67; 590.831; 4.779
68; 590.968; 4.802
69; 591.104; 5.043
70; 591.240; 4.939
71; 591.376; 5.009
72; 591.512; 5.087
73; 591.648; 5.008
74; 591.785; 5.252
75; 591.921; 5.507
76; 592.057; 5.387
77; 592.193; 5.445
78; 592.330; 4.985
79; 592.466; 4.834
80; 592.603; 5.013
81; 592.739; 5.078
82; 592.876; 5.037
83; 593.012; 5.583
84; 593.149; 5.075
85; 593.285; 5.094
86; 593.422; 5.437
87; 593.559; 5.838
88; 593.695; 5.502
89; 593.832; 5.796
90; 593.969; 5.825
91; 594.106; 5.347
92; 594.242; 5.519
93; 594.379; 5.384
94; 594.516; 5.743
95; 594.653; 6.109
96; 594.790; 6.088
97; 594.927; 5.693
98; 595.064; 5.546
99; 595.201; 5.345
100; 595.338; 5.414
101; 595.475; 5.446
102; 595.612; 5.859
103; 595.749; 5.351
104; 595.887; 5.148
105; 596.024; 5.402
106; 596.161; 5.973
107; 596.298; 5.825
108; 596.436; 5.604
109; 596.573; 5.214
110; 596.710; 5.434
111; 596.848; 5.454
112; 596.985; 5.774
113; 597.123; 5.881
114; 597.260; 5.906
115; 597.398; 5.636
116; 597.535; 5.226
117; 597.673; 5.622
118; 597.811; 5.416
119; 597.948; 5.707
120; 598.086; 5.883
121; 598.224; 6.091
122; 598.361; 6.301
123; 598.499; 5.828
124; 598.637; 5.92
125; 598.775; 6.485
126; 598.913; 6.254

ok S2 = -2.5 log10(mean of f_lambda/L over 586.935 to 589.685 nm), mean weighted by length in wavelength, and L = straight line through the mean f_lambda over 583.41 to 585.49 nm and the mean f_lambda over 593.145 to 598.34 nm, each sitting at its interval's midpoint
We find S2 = 0.40 mag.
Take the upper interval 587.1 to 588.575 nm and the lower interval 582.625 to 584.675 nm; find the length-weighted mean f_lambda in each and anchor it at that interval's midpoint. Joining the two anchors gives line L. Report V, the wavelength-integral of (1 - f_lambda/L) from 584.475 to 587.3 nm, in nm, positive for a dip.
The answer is -0.027 nm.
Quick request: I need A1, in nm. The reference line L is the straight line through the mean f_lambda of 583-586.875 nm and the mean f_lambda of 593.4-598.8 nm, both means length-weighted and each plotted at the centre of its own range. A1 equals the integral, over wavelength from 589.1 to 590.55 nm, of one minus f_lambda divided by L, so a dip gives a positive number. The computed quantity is 0.707 nm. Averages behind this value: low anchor 6.45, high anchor 5.67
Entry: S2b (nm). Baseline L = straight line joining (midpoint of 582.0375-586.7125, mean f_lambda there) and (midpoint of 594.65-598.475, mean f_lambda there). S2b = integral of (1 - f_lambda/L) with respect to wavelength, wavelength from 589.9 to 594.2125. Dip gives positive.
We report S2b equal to 0.69 nm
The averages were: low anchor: 6.52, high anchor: 5.65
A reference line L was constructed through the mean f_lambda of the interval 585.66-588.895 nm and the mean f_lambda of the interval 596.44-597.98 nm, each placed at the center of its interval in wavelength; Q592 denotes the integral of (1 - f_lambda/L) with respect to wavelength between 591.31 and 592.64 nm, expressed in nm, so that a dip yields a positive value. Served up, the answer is 0.08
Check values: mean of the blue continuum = 5.41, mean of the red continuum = 5.57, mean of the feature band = 5.16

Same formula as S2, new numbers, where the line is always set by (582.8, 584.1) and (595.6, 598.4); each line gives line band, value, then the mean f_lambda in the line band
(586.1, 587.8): 0.15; 5.73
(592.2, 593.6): 0.16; 5.19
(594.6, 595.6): 0.03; 5.67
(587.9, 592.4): 0.42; 4.26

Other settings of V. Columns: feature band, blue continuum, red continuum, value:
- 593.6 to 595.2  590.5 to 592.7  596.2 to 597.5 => -0.10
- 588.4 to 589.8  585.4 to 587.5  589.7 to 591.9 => 0.49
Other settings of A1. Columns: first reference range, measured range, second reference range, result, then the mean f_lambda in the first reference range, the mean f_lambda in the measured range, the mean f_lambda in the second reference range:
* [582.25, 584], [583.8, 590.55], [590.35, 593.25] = 0.948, 6.79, 5.2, 5.05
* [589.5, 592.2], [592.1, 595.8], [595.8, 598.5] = -0.310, 4.44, 5.46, 5.66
